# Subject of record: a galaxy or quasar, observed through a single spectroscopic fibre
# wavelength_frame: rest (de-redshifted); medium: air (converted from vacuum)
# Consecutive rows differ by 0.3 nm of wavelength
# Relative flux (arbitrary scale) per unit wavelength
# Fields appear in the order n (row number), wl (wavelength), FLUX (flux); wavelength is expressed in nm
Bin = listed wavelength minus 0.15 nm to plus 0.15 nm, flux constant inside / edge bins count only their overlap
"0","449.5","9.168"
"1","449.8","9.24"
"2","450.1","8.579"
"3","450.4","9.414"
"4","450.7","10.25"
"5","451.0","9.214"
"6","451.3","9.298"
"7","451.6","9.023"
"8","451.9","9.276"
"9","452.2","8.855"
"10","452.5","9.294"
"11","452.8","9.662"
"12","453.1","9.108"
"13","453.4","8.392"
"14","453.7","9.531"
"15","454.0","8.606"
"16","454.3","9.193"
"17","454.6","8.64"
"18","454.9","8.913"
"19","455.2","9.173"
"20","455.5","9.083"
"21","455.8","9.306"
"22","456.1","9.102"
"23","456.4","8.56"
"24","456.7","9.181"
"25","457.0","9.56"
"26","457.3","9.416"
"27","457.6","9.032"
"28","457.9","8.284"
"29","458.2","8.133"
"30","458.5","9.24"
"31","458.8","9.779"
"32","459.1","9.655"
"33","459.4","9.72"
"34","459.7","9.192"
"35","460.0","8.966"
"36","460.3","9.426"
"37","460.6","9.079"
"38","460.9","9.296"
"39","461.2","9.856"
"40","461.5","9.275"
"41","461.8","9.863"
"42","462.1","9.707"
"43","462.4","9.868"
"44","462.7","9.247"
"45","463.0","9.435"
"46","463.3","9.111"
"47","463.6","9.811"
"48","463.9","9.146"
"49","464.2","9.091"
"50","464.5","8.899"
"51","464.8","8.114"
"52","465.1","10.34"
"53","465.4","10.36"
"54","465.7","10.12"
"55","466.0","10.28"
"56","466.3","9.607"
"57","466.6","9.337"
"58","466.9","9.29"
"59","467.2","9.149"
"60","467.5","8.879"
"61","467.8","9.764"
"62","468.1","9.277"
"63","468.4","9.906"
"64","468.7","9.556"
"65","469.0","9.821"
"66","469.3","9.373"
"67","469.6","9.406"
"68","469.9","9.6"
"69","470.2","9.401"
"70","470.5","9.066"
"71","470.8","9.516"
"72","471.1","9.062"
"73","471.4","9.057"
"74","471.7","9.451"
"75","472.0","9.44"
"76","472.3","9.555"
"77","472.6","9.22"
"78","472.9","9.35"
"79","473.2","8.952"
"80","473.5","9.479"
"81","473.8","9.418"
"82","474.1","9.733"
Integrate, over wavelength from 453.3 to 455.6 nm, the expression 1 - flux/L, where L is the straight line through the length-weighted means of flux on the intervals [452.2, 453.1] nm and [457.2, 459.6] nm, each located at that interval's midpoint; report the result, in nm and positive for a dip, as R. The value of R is 0.08 nm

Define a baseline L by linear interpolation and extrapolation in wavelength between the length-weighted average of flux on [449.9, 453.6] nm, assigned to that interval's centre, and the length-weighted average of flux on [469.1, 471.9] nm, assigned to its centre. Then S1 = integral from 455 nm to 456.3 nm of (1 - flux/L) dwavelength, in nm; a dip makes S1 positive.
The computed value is 0.01 nm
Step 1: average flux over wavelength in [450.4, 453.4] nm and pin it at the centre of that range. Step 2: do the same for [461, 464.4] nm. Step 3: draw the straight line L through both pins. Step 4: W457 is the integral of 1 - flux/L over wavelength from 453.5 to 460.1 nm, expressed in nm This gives 0.195 nm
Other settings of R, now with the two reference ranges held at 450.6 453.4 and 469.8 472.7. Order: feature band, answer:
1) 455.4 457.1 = 0.029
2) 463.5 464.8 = 0.031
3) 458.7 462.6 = -0.089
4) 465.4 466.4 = -0.082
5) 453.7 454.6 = 0.030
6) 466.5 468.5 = -0.008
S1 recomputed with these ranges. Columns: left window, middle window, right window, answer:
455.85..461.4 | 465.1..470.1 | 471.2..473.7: -0.19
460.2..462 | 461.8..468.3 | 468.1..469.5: 0.04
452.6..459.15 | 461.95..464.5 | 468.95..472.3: -0.05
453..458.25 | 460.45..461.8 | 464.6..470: -0.03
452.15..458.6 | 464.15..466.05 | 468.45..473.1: -0.07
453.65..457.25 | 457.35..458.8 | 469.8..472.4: 0.04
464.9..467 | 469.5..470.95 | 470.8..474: 0.02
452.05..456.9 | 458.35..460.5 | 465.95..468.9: -0.05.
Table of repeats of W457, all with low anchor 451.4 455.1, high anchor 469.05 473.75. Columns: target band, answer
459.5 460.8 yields 0.00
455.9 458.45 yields 0.05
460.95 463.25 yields -0.10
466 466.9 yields -0.03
